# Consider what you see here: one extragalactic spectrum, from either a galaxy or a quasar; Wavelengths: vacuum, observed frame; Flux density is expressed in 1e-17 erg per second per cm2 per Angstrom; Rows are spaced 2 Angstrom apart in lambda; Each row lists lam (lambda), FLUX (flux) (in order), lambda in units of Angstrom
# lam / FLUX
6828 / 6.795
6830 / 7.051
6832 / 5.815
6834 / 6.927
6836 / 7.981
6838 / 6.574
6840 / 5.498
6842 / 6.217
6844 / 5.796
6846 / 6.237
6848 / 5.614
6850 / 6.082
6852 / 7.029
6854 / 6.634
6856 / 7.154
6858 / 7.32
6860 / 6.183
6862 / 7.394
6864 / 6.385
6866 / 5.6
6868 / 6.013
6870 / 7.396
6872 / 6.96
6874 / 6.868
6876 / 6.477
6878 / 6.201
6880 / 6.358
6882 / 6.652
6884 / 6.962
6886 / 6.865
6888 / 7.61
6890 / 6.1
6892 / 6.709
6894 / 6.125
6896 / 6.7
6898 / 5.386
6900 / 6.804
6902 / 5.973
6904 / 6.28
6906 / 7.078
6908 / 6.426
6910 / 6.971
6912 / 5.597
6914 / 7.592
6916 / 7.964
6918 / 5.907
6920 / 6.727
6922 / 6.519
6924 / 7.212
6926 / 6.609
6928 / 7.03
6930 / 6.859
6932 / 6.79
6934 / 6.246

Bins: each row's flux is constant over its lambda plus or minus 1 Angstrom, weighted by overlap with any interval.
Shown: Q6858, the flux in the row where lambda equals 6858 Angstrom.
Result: 7.32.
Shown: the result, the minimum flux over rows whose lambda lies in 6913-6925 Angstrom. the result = 5.907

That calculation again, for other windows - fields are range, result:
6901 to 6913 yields 5.597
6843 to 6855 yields 5.614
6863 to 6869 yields 5.6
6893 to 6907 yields 5.386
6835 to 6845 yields 5.498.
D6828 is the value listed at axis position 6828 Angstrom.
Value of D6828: 6.795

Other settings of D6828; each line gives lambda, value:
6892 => 6.709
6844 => 5.796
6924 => 7.212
